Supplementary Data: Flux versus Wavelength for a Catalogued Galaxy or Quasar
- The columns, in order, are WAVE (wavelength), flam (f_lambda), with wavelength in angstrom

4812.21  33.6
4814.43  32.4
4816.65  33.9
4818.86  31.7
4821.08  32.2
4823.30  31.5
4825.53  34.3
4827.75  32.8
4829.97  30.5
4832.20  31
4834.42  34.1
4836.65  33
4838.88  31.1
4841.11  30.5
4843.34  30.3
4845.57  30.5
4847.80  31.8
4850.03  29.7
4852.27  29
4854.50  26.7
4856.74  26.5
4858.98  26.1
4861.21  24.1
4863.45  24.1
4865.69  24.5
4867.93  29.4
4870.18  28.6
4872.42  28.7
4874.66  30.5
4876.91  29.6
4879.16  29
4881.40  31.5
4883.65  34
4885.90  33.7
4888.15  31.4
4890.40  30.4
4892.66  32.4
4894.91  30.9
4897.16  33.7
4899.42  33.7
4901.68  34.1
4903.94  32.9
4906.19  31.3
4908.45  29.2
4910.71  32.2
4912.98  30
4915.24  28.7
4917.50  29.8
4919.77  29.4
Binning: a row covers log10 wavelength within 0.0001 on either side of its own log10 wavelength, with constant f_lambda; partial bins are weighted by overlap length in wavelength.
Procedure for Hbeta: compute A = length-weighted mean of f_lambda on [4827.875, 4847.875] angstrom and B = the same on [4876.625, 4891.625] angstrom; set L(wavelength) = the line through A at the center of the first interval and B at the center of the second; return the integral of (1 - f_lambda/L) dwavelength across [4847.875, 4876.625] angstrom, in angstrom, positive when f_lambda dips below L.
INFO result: 3.6 angstrom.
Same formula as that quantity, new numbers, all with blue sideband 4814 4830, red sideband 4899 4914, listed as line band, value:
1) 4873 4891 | 0.5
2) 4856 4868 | 2.5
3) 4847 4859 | 1.4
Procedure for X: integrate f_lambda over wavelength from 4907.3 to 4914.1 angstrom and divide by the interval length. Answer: 30.4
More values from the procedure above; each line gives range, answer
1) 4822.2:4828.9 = 32.8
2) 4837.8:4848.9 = 30.8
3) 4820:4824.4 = 31.9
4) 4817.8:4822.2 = 32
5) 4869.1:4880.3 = 29.3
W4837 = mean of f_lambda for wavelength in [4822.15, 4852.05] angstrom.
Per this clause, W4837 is 31.5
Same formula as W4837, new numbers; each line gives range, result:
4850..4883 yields 27.9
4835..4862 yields 29.3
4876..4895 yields 31.5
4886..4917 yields 31.6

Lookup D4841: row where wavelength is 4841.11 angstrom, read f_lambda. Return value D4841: 30.5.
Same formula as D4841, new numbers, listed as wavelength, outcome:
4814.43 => 32.4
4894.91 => 30.9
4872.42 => 28.7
